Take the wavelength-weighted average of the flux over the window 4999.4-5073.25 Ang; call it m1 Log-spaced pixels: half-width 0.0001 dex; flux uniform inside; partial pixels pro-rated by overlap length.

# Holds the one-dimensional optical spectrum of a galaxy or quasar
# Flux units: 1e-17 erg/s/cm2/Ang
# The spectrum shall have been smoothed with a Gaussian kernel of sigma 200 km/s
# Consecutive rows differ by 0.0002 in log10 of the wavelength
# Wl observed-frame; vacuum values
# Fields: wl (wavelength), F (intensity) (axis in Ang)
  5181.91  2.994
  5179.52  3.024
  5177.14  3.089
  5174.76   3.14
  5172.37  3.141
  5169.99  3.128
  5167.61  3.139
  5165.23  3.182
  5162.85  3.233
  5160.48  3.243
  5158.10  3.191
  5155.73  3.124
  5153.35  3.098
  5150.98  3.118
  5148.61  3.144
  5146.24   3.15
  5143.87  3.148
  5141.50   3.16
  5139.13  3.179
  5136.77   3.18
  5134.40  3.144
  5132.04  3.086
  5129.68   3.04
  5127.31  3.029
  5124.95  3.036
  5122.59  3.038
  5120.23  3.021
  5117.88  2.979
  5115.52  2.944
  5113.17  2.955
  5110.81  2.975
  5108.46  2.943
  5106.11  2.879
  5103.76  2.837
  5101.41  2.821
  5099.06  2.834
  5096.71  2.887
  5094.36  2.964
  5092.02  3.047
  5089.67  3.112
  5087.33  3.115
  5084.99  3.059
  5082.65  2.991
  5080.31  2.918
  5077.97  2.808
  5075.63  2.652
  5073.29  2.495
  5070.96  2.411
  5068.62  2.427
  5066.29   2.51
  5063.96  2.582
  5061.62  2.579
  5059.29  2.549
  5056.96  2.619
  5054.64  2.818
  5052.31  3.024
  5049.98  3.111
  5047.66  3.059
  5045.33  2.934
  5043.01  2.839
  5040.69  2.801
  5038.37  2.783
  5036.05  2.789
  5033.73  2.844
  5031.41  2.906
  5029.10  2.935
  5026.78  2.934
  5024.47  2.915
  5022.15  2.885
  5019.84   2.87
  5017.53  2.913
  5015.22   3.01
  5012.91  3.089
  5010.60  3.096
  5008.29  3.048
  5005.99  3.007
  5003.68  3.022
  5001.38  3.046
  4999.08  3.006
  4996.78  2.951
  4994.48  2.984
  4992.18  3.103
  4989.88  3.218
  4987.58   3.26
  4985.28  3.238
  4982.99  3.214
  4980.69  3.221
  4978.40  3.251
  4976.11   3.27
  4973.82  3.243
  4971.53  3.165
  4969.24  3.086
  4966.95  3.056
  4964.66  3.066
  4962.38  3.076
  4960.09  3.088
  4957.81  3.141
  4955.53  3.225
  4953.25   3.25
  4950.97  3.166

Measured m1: 2.85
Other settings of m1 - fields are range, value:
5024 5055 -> 2.91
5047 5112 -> 2.82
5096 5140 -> 2.99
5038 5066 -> 2.8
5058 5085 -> 2.65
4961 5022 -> 3.09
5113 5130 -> 3.01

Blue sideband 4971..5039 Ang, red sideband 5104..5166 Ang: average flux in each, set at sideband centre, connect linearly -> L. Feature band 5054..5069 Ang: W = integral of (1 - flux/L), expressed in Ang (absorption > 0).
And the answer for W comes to 2.3 Ang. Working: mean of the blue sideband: 3.04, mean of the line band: 2.58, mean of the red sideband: 3.08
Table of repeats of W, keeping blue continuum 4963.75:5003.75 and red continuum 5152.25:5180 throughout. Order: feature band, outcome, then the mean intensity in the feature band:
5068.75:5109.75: 3.7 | 2.86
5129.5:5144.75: 0.0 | 3.14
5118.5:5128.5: 0.4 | 3.03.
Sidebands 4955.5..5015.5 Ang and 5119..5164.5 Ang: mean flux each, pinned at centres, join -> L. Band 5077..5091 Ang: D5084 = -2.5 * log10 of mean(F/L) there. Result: 0.04 mag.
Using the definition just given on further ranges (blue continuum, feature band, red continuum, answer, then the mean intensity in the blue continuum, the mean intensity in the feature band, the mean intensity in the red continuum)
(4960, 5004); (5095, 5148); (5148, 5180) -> 0.05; 3.13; 3.01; 3.15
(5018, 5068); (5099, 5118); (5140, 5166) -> 0.04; 2.82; 2.91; 3.16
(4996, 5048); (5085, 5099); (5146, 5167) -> 0.02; 2.94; 3.01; 3.17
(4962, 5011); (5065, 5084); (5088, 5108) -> 0.12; 3.12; 2.66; 2.93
